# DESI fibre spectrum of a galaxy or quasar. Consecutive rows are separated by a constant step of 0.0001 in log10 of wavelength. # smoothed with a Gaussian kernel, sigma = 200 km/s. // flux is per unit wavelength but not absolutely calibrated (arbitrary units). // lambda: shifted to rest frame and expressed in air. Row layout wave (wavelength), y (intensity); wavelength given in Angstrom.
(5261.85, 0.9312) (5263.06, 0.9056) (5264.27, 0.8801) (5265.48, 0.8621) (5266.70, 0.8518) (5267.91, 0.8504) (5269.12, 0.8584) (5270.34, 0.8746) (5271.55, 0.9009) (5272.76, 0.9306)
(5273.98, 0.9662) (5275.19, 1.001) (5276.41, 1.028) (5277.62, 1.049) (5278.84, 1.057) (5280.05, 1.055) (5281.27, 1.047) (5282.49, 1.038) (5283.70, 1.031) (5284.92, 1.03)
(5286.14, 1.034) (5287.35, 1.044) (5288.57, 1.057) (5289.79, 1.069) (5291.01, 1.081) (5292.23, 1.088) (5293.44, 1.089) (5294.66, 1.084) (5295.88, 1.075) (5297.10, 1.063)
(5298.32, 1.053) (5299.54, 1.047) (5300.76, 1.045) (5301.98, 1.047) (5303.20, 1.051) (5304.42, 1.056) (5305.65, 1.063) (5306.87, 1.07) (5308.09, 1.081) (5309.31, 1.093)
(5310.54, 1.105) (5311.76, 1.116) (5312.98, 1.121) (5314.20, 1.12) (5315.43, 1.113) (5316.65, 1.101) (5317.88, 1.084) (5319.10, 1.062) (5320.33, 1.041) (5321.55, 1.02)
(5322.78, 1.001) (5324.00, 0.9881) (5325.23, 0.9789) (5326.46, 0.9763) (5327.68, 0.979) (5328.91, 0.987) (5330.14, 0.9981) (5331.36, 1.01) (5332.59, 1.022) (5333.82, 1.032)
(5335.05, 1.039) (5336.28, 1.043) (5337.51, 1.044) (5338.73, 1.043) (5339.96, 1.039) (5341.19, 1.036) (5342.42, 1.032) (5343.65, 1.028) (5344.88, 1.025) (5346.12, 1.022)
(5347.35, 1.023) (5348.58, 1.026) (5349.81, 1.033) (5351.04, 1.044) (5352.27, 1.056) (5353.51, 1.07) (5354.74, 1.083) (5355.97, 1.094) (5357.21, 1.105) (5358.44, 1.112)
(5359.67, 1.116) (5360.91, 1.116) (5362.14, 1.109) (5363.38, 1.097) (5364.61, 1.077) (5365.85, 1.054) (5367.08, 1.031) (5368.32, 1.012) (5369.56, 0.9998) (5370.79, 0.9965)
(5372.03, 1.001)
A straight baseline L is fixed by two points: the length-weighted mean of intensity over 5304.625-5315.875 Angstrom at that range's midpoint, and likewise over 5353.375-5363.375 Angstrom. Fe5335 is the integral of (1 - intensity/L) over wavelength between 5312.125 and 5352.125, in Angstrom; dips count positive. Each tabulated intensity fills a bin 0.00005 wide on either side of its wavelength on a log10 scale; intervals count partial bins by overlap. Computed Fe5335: 2.3 Angstrom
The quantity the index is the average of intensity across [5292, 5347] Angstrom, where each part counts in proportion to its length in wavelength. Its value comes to 1.05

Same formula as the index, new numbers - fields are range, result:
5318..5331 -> 1.01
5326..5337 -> 1.01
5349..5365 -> 1.09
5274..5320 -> 1.06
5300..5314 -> 1.08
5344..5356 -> 1.04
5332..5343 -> 1.04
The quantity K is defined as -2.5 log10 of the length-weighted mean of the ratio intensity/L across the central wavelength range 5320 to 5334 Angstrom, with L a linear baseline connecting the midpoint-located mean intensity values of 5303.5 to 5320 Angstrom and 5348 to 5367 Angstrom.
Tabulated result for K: 0.088 mag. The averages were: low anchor 1.09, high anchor 1.08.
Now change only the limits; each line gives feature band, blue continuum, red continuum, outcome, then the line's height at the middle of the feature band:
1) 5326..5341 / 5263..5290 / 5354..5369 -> 0.030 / 1.05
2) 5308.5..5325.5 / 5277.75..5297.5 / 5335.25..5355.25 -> -0.020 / 1.05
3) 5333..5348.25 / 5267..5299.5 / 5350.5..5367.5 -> 0.036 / 1.07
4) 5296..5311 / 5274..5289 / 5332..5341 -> -0.028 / 1.04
